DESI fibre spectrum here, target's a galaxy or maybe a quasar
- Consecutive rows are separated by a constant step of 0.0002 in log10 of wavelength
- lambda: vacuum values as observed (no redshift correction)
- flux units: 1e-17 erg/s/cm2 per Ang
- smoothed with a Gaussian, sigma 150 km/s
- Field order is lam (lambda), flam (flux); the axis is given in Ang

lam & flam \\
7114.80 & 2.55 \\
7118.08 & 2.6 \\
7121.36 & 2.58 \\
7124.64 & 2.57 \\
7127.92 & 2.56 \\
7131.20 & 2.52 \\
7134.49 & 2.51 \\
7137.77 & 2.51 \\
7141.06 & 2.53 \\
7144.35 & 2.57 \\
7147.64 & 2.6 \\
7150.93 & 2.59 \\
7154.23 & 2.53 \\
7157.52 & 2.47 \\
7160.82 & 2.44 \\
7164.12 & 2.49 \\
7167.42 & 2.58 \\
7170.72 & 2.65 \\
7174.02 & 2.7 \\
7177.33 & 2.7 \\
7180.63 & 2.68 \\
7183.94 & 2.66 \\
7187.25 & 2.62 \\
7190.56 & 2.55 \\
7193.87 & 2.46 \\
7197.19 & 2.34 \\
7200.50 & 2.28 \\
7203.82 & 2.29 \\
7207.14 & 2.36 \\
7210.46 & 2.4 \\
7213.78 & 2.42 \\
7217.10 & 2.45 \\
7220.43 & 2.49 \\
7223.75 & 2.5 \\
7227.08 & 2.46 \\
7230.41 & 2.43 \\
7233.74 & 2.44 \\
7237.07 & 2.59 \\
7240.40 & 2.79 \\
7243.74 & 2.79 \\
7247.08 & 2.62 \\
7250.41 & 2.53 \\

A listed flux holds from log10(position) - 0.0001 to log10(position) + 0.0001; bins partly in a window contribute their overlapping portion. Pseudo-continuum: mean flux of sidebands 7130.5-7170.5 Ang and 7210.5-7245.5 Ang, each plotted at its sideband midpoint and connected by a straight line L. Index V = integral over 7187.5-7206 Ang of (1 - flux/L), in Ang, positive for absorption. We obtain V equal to 0.95 Ang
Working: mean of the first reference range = 2.53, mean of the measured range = 2.4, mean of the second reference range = 2.53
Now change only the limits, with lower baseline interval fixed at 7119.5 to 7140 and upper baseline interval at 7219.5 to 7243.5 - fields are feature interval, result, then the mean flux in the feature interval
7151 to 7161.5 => 0.18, 2.5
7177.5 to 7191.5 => -0.52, 2.64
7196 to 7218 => 1.60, 2.36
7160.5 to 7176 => -0.26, 2.59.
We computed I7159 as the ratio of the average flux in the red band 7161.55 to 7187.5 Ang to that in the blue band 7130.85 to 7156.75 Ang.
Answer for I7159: 1.03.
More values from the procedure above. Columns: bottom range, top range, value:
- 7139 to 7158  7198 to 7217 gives 0.92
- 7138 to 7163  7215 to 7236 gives 0.97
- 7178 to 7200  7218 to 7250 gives 1.01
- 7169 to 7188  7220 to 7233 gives 0.92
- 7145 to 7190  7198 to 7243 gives 0.95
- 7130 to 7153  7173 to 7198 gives 1.02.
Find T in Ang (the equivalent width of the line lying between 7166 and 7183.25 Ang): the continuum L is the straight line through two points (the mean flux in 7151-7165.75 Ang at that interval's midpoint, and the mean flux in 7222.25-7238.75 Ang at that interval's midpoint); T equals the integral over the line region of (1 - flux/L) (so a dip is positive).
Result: -1.2 Ang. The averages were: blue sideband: 2.49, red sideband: 2.48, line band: 2.66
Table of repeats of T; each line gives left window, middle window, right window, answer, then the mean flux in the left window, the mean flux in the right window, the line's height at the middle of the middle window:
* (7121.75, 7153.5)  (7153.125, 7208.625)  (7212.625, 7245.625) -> 0.60 Ang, 2.55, 2.54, 2.55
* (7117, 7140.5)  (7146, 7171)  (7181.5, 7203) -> -0.20 Ang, 2.55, 2.48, 2.52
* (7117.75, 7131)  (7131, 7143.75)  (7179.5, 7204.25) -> 0.16 Ang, 2.57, 2.49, 2.55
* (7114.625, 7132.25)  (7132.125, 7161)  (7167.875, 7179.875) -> 0.92 Ang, 2.57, 2.67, 2.62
